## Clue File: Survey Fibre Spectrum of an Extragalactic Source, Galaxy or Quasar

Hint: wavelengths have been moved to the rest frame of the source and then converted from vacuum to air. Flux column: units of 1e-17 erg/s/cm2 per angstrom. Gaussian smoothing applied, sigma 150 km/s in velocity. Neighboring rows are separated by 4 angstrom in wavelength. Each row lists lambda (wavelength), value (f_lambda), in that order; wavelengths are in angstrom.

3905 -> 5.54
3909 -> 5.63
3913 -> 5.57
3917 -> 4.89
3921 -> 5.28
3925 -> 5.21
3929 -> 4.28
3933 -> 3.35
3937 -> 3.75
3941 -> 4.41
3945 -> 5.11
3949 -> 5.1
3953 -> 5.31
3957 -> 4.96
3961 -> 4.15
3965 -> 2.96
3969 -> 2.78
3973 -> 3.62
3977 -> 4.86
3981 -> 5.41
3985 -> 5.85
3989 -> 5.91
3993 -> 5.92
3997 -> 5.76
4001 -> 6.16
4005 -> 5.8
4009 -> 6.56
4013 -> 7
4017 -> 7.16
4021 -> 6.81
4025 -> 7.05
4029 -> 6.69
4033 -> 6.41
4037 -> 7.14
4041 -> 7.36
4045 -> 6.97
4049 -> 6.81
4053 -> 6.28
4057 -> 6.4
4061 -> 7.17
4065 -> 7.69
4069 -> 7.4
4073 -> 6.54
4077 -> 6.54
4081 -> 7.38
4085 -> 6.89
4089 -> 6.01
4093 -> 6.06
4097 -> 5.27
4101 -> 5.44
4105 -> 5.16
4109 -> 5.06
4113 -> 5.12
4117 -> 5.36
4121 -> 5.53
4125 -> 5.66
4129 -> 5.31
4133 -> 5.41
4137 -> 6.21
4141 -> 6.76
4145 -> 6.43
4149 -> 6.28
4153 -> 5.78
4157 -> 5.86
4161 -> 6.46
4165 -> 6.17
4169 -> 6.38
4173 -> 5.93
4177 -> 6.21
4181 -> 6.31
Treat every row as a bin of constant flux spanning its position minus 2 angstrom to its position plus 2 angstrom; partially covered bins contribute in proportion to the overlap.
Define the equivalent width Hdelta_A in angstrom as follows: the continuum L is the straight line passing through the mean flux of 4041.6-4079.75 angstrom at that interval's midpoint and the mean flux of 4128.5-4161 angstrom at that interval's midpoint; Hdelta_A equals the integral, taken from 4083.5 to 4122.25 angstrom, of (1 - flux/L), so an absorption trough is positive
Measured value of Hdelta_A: 5.4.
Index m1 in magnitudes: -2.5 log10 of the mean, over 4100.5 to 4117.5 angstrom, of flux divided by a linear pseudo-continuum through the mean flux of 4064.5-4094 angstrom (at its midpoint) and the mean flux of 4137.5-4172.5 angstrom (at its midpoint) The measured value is 0.26 mag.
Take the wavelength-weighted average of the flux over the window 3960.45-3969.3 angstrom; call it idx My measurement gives 3.26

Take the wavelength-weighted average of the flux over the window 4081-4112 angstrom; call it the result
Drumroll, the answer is 5.79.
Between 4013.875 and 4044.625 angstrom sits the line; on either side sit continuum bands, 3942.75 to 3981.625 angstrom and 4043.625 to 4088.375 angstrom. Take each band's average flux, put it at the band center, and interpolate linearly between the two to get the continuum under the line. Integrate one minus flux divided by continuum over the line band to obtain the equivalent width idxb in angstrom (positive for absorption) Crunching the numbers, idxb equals -4.88 angstrom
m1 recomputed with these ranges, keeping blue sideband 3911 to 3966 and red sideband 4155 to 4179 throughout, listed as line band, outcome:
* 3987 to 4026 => -0.248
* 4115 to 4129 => 0.072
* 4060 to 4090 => -0.250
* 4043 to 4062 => -0.236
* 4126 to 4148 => -0.009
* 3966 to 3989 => 0.078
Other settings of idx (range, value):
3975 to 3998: 5.61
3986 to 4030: 6.42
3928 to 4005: 4.75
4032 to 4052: 6.93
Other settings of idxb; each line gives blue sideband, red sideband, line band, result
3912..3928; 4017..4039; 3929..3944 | 4.0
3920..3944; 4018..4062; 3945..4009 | 4.6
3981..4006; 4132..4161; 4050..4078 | -4.1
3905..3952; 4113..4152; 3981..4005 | -3.4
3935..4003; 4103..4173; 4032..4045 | -4.4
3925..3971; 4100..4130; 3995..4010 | -4.7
